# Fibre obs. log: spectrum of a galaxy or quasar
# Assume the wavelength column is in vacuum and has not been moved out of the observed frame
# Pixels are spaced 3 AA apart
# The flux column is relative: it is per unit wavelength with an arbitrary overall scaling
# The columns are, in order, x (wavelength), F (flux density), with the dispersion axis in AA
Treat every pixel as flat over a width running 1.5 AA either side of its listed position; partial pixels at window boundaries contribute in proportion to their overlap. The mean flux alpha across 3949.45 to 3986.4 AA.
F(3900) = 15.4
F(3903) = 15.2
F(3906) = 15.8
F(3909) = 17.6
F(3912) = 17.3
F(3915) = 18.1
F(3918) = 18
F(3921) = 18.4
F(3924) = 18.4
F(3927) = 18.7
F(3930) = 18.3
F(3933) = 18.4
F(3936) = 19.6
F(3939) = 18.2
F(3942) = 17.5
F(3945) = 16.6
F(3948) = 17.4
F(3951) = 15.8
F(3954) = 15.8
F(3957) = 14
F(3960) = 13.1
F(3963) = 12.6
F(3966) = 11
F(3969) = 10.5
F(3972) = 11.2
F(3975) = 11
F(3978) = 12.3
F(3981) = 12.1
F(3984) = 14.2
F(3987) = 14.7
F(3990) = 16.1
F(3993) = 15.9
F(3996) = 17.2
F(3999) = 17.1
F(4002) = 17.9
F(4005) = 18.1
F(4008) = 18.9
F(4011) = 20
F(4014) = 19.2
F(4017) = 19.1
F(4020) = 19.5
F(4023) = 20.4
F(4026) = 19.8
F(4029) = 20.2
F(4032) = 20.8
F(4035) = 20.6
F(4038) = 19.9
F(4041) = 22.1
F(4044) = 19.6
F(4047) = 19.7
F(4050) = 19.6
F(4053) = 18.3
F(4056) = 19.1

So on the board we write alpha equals 12.9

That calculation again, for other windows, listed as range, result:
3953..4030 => 15.8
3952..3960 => 14.6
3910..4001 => 15.7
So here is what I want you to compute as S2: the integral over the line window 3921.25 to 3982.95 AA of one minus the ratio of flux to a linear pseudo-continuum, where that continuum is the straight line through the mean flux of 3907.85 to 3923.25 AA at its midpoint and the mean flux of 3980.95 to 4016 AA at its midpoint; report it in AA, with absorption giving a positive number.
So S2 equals 8.3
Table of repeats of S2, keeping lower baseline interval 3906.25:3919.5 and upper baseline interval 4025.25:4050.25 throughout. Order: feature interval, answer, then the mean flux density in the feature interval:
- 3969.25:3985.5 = 5.95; 12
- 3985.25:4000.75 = 2.51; 16.2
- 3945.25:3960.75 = 2.52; 15.4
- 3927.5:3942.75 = -0.35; 18.5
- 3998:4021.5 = 1.11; 18.8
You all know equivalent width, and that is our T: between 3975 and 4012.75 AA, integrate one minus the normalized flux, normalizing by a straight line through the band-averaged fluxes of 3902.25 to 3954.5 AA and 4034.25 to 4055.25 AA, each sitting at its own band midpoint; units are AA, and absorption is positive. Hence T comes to 5.8 AA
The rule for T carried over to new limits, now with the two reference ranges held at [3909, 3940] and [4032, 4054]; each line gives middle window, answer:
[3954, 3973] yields 6.53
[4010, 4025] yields 0.04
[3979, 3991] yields 3.18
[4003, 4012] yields 0.30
